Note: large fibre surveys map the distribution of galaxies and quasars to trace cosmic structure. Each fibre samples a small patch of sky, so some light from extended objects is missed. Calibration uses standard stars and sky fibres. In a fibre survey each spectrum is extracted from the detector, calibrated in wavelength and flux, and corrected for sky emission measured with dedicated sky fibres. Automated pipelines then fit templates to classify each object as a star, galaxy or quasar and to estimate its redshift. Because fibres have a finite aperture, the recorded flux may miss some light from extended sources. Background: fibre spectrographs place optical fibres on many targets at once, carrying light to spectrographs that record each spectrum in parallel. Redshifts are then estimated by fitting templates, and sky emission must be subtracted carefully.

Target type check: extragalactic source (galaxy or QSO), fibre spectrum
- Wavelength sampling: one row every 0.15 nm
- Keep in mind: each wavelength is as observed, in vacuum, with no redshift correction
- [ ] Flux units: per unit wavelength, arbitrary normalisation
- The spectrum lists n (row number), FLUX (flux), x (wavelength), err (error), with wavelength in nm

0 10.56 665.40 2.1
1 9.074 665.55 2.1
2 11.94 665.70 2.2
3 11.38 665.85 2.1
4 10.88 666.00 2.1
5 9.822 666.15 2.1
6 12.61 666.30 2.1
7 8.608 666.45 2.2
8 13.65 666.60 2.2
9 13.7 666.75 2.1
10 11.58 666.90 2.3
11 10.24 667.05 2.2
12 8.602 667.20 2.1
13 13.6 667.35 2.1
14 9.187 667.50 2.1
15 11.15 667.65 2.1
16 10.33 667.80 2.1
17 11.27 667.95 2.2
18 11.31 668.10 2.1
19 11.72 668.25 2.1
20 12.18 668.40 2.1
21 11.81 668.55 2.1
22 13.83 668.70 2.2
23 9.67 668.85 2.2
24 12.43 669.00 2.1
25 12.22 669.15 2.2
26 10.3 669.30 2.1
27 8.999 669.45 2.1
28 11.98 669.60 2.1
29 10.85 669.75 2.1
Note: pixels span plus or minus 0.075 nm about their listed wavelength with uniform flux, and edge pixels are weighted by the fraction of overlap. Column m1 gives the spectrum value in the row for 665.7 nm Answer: 11.94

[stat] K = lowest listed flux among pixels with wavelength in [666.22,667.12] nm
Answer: 8.608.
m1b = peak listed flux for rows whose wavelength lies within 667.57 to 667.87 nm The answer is 11.15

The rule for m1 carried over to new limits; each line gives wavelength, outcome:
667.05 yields 10.24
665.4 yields 10.56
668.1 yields 11.31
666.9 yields 11.58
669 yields 12.43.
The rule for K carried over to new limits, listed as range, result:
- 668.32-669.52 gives 8.999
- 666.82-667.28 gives 8.602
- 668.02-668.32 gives 11.31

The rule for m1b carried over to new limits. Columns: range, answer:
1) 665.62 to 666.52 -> 12.61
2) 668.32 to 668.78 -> 13.83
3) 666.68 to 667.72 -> 13.7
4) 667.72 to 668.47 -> 12.18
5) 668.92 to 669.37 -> 12.43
